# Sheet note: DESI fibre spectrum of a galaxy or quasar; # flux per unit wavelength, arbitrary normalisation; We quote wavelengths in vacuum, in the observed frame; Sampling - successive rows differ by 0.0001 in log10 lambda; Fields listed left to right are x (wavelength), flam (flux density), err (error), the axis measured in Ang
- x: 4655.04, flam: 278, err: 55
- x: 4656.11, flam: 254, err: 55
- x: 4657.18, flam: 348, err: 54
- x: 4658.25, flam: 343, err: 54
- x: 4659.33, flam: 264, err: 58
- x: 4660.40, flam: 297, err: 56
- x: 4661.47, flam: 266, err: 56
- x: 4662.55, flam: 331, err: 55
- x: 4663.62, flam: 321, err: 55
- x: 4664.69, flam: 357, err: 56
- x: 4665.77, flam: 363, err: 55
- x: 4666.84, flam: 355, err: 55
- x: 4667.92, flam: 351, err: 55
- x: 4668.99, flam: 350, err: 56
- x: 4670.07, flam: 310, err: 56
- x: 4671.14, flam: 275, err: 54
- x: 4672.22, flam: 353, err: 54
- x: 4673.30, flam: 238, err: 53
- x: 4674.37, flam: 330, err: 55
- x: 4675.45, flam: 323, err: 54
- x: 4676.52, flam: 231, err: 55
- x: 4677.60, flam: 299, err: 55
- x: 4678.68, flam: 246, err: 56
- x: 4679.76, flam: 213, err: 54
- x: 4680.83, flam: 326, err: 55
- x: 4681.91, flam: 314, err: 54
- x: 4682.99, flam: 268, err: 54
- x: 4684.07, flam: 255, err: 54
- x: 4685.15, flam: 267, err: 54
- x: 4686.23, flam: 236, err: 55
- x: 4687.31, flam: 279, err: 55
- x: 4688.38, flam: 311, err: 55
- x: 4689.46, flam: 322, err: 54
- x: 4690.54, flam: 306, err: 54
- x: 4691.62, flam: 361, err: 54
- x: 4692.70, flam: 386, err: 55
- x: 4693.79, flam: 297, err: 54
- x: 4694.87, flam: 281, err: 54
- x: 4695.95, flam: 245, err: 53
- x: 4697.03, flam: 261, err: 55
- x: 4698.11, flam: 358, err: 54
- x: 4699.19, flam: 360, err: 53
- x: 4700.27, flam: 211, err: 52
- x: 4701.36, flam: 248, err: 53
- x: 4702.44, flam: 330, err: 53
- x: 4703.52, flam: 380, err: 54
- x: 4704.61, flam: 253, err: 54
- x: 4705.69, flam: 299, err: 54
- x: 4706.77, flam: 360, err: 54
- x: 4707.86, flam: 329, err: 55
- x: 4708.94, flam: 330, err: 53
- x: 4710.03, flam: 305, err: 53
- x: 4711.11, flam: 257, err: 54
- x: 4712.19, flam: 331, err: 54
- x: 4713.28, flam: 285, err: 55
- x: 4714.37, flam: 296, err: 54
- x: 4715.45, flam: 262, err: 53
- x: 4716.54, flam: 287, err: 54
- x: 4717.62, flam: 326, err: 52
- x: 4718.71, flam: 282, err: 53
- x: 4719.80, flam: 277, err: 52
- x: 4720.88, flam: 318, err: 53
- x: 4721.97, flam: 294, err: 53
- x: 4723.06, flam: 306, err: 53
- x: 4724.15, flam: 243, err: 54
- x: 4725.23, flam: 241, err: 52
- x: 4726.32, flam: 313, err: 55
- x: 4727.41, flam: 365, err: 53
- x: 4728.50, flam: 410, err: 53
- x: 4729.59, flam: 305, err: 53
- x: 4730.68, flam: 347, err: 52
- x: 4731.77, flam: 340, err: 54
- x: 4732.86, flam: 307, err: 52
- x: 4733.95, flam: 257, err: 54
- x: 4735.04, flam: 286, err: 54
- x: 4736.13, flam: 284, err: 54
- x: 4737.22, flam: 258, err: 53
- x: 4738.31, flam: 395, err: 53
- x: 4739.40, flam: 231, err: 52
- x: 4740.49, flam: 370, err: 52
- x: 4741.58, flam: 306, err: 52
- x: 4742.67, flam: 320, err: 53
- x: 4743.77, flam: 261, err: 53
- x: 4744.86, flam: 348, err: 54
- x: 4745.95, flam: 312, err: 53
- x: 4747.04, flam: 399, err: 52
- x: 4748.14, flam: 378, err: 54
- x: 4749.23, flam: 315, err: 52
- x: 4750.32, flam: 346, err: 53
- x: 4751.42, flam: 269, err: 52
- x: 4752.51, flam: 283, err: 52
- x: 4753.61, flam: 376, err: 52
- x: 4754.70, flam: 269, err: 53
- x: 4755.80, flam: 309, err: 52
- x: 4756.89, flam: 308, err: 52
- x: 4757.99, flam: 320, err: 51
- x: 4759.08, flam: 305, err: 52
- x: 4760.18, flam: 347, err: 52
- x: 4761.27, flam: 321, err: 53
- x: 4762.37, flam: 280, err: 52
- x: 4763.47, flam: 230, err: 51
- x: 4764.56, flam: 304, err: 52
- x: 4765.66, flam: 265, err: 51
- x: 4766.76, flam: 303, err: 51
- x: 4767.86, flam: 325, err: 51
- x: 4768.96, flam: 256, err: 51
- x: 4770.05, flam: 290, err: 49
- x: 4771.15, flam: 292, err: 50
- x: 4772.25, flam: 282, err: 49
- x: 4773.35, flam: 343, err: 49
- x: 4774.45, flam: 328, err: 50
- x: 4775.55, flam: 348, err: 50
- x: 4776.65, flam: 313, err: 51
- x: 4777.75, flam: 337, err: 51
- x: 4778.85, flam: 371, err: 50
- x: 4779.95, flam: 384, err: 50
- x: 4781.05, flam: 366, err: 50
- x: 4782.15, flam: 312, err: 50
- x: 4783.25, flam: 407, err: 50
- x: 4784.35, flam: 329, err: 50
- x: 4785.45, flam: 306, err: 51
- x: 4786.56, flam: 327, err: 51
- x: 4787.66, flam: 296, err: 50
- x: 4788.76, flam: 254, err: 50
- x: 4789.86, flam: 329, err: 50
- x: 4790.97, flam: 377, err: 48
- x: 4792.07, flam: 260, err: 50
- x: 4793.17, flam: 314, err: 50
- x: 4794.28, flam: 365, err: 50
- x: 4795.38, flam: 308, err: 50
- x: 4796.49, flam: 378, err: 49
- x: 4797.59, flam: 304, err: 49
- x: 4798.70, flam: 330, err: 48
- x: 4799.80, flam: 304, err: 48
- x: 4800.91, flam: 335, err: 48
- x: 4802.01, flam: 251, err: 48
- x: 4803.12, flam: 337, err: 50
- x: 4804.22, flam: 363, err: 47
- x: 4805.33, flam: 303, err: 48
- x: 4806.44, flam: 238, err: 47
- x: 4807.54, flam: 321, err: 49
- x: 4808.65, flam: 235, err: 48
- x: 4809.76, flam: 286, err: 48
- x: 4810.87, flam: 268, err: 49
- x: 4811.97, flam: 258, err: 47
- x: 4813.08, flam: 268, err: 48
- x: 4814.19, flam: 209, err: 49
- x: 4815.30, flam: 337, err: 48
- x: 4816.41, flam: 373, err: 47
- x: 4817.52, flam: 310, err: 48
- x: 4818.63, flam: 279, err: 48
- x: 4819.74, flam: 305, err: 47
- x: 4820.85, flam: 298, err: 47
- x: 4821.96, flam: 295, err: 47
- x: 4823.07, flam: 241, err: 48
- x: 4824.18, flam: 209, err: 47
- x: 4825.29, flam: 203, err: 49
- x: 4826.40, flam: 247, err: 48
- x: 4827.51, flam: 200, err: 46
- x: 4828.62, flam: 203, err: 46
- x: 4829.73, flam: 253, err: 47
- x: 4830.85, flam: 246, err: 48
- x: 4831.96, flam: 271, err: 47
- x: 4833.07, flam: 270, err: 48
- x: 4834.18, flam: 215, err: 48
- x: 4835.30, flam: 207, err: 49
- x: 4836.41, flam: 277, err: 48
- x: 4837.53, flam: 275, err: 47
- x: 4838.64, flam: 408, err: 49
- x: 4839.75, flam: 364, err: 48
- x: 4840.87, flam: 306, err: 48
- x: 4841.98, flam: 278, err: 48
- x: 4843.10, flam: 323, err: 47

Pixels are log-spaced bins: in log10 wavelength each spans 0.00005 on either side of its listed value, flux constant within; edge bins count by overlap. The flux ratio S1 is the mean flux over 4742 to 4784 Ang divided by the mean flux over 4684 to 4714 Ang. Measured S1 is 1.1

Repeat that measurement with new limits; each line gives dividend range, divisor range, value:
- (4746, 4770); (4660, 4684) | 1.02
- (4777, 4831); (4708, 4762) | 0.96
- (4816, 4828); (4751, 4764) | 0.89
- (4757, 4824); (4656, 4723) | 1.02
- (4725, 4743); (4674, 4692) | 1.10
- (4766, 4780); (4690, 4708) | 1.03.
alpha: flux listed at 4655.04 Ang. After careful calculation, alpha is 278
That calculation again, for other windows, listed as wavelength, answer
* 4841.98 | 278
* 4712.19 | 331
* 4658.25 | 343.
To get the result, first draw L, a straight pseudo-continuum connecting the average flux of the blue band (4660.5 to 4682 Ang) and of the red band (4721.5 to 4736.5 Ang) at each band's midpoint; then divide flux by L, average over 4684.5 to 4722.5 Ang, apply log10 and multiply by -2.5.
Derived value 0.02 mag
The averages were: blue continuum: 307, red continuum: 307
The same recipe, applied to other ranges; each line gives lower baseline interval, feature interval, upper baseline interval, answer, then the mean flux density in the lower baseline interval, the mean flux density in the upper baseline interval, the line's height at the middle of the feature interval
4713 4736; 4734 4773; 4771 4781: 0.05 mag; 302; 336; 321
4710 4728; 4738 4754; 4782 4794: -0.08 mag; 293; 320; 304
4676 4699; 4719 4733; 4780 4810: -0.04 mag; 290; 318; 300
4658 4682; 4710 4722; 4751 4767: 0.04 mag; 306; 299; 303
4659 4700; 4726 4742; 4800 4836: -0.10 mag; 302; 270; 290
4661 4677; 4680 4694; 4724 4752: 0.06 mag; 317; 317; 317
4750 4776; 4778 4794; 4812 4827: -0.14 mag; 304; 274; 292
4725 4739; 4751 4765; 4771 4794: 0.07 mag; 317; 328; 323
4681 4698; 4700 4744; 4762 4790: 0.00 mag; 295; 315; 302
